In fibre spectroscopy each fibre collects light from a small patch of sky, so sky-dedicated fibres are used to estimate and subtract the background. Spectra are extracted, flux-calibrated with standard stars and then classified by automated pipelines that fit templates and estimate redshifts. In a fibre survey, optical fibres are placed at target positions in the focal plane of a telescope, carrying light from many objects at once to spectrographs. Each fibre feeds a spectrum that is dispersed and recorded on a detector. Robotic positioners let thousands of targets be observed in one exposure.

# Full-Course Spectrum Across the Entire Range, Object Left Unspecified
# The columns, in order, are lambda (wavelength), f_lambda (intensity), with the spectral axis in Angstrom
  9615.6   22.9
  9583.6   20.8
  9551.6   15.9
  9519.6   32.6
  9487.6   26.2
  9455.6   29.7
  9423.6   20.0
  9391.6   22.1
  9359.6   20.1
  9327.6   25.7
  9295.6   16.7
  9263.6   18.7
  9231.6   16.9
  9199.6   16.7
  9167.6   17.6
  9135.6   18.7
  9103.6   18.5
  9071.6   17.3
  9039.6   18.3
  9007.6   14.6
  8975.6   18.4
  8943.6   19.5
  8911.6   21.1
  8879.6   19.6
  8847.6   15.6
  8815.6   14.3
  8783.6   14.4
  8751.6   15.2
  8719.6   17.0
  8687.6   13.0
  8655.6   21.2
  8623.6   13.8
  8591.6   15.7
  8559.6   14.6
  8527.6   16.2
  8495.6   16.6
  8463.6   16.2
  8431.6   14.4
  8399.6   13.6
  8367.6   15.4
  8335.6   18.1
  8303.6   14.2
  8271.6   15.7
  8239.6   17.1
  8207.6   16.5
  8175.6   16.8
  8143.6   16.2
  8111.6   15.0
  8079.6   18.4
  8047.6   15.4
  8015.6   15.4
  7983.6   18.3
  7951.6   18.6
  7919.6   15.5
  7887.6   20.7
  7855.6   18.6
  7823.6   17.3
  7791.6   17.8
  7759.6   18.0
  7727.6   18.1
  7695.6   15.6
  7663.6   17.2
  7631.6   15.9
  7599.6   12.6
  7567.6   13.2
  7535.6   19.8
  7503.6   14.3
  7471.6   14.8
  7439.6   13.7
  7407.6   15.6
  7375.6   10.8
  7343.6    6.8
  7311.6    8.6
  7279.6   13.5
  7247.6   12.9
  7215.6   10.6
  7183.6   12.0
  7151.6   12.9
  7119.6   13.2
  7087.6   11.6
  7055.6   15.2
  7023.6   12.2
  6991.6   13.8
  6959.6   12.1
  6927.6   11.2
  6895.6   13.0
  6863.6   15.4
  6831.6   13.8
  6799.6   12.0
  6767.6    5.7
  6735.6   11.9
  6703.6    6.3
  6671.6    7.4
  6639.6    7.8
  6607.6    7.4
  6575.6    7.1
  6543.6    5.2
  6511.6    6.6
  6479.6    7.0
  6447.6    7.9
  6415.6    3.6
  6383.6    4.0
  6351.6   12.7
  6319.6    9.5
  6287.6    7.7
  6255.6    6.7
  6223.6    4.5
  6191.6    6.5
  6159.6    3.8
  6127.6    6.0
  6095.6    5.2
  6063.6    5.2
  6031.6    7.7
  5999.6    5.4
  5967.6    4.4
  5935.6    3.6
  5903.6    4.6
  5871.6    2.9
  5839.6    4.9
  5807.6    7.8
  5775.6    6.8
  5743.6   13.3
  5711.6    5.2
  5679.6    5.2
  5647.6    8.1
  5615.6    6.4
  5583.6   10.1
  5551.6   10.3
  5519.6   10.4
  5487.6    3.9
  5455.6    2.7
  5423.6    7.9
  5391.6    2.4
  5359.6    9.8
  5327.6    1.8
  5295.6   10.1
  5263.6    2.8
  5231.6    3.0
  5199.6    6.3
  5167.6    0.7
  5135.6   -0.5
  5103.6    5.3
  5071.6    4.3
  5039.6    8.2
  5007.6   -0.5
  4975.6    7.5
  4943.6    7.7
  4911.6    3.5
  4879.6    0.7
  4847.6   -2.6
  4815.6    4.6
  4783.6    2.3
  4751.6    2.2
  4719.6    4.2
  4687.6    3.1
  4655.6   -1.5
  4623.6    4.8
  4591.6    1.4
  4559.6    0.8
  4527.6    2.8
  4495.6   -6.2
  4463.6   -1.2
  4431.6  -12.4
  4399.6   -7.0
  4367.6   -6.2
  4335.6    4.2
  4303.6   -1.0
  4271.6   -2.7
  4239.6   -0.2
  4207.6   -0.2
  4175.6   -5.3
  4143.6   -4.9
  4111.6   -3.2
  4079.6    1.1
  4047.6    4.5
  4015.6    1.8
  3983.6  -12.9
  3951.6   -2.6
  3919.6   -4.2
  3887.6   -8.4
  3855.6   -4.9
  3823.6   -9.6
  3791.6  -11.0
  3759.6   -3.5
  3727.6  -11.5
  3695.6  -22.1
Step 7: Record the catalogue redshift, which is 0.702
